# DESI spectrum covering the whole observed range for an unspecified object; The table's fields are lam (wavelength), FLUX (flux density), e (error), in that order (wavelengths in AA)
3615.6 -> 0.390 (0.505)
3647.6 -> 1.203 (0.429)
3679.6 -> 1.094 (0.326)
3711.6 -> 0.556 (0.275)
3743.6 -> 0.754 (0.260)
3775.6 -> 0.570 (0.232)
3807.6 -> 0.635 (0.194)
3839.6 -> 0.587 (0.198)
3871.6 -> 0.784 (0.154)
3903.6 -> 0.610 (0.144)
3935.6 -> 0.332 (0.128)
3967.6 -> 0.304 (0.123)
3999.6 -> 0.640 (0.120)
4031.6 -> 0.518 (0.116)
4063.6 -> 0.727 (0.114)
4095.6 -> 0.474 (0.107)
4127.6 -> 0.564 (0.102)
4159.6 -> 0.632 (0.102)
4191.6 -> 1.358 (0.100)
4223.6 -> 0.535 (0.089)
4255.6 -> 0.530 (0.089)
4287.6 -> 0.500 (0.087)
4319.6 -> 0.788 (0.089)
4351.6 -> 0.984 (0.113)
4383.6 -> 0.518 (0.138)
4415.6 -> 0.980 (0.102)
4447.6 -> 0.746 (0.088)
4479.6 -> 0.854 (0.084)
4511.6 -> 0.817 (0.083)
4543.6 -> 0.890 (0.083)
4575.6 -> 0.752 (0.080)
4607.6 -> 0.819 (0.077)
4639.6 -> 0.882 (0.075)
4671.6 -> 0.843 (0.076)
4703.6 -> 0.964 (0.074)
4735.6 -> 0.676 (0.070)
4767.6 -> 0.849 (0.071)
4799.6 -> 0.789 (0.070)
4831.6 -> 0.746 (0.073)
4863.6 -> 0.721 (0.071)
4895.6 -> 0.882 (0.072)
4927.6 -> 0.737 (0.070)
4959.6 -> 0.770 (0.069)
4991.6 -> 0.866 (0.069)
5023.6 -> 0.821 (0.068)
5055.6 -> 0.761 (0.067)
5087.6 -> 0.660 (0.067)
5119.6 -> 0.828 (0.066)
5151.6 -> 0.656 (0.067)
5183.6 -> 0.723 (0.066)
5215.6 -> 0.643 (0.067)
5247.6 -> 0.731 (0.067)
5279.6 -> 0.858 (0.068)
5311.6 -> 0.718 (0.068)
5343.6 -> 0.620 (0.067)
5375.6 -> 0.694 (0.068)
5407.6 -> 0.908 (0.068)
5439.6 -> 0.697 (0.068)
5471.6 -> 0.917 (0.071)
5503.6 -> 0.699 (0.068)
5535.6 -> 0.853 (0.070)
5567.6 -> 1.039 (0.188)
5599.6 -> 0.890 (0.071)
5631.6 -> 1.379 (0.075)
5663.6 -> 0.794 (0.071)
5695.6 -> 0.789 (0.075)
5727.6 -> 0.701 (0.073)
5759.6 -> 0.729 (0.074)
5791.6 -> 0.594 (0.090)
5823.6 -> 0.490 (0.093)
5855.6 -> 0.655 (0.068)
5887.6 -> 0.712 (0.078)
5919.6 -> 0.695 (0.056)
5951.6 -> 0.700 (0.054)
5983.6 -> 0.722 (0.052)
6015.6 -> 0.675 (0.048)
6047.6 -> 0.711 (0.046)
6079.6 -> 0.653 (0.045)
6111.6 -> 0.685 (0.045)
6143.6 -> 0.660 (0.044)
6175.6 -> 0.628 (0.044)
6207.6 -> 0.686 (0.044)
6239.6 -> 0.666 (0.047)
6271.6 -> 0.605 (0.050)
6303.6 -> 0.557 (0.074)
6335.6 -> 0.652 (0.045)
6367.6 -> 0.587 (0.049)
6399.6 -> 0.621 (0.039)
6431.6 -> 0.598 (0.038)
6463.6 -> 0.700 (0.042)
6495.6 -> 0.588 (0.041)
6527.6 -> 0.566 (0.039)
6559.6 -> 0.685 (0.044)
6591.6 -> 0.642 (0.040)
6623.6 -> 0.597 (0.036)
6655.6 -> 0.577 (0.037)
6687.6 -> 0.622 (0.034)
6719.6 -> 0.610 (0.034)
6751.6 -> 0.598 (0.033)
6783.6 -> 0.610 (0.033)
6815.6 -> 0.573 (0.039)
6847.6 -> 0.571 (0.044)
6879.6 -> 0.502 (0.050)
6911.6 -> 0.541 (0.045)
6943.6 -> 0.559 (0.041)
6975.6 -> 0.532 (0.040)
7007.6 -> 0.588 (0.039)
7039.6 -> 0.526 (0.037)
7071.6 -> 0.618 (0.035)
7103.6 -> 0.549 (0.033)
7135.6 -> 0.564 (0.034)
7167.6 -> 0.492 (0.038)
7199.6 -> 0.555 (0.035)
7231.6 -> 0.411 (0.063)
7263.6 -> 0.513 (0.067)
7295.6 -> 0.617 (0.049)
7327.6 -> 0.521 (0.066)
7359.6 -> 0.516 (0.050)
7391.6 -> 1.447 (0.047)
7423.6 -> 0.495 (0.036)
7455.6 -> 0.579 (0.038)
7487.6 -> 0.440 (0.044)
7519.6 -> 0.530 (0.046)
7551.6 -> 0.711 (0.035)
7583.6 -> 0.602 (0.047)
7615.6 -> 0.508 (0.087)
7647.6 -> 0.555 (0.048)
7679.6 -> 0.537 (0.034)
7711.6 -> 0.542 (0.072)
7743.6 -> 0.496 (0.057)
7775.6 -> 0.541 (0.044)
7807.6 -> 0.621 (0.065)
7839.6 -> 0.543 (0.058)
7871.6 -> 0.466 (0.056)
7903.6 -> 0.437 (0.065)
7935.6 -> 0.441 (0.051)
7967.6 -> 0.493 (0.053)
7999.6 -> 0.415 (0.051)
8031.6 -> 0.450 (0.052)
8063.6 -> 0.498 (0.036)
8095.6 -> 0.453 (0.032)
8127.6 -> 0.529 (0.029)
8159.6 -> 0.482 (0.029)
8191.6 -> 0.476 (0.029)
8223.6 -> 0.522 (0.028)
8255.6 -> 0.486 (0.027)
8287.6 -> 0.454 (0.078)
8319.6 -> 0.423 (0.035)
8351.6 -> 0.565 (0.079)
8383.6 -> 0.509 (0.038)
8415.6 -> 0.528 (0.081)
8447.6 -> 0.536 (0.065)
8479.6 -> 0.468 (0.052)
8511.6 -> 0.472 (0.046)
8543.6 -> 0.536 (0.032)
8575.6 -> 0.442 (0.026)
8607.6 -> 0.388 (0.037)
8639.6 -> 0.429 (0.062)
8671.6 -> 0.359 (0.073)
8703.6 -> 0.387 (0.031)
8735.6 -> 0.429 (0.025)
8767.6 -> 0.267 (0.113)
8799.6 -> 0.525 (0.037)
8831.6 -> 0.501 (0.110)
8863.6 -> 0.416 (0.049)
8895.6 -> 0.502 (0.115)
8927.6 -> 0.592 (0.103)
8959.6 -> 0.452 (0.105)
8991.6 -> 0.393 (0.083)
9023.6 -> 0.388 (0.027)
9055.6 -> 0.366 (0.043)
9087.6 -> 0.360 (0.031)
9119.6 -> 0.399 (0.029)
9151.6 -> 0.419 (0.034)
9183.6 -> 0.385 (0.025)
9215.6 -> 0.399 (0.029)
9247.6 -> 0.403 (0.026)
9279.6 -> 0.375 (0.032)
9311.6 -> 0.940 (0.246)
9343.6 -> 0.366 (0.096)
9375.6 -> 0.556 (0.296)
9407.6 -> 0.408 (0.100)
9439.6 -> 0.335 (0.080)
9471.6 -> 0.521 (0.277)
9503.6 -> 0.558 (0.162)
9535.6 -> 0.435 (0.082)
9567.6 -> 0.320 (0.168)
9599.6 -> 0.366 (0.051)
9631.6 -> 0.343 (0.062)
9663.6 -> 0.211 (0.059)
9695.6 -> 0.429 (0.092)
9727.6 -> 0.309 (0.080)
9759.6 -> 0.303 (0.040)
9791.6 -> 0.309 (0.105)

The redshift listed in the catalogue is 0.124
